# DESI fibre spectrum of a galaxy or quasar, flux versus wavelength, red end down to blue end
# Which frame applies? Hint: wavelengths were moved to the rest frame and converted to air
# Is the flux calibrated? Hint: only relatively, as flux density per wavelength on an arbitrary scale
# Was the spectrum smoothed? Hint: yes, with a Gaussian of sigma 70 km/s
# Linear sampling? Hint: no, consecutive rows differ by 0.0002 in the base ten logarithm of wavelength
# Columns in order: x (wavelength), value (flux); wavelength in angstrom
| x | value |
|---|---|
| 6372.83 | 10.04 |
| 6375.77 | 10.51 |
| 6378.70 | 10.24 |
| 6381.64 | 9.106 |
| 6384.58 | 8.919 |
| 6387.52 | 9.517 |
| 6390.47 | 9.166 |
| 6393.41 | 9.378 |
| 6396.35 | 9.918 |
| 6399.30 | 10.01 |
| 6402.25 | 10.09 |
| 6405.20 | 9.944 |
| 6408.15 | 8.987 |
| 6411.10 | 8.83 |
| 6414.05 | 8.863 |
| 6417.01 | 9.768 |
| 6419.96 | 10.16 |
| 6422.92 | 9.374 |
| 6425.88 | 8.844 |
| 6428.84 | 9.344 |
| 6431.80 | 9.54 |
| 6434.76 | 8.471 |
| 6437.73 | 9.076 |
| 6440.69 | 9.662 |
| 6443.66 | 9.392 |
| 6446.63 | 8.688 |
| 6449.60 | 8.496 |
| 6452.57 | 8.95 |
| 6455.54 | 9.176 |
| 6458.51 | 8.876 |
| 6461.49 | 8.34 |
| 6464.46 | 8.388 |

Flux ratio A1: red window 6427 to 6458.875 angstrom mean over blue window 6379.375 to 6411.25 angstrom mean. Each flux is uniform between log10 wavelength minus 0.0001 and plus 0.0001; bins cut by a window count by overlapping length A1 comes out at 0.96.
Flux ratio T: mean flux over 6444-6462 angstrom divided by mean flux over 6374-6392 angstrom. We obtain 0.9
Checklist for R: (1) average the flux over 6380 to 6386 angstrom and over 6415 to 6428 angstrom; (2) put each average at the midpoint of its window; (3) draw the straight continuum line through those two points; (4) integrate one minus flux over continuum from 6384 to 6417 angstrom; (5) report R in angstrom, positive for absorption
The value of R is -0.7 angstrom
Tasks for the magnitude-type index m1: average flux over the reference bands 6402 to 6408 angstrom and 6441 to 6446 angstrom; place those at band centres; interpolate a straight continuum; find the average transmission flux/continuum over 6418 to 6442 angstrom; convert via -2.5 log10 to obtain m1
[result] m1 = 0.02 mag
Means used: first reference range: 9.77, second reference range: 9.33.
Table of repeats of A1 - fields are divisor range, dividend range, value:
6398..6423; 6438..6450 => 0.95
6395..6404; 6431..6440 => 0.91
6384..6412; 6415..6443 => 0.98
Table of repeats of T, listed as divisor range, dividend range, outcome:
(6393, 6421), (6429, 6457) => 0.94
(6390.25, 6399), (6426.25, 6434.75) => 0.96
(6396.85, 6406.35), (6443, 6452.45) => 0.88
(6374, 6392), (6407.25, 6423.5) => 0.97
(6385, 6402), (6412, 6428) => 0.98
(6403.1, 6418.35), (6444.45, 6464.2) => 0.94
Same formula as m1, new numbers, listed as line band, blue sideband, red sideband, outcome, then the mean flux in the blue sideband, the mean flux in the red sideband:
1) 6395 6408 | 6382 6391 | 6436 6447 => -0.078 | 9.19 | 9.24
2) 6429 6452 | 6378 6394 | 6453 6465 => -0.019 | 9.34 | 8.75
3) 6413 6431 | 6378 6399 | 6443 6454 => -0.034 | 9.46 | 8.84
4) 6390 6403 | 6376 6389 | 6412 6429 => -0.029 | 9.55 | 9.38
